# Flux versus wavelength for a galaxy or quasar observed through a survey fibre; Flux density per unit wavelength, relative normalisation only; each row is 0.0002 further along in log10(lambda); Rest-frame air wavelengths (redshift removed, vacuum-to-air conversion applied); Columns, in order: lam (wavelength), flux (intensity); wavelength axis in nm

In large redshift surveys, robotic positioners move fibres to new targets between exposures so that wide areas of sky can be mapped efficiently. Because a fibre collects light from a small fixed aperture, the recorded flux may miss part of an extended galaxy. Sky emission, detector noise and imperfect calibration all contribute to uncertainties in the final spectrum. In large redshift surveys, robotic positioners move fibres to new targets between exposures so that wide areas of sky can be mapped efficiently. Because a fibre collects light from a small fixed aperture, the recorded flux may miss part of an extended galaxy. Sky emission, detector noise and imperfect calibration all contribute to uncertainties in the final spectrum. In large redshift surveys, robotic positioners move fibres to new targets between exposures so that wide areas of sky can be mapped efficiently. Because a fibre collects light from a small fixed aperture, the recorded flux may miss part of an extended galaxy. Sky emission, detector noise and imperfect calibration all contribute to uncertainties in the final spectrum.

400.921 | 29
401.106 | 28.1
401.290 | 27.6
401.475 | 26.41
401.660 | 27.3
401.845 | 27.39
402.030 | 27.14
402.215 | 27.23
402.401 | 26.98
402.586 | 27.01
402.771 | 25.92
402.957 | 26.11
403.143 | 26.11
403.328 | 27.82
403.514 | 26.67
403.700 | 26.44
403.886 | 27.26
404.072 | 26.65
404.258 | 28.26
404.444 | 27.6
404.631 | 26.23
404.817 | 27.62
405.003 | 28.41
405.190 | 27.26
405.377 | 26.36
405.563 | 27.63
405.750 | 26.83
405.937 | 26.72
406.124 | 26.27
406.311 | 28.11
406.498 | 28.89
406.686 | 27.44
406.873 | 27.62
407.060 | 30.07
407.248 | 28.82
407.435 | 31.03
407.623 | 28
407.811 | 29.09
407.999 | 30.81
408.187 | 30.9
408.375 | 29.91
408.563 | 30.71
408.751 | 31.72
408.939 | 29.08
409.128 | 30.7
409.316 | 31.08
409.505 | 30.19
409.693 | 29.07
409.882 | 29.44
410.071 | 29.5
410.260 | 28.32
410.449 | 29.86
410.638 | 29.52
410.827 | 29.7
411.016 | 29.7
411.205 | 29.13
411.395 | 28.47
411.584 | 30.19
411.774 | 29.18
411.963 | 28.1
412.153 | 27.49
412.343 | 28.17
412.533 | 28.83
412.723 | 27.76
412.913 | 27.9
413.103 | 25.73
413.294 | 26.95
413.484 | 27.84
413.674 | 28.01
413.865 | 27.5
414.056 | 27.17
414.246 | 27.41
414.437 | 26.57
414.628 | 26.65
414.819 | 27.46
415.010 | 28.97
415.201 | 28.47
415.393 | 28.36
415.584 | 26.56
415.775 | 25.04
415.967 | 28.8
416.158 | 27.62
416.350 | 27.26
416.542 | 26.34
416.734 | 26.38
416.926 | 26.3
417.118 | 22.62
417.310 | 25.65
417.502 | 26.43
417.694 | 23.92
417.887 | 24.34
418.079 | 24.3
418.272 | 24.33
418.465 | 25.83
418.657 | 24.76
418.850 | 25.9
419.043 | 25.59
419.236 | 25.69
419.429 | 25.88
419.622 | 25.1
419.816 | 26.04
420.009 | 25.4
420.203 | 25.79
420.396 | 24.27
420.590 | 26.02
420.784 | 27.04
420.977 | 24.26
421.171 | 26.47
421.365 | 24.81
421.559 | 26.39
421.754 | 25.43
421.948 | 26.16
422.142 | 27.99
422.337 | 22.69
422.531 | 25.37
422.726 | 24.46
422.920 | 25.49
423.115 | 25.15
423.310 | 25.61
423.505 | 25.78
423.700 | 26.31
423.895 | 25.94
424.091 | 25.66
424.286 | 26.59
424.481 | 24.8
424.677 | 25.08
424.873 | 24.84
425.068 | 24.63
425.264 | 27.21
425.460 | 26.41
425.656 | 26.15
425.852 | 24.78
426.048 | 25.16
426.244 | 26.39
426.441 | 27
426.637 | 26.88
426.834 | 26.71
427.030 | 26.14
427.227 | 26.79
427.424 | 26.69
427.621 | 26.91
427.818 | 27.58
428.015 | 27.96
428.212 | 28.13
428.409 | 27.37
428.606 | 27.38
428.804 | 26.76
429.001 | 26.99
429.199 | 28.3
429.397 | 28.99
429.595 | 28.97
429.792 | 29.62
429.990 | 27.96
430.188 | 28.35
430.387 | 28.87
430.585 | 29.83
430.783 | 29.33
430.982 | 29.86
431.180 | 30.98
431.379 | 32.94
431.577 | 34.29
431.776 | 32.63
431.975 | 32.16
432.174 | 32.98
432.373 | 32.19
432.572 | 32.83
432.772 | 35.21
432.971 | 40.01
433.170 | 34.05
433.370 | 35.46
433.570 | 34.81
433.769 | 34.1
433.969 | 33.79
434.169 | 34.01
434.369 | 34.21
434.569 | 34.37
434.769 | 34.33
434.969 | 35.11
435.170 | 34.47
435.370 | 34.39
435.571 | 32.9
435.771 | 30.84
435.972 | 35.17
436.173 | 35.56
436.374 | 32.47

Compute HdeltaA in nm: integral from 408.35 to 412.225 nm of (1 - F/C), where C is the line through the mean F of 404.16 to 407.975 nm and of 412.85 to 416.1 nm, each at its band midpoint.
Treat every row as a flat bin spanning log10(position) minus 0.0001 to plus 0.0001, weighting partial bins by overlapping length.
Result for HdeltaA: -0.27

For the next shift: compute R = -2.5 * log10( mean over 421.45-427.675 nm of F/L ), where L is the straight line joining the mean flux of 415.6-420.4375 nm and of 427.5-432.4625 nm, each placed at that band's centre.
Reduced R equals 0.076 mag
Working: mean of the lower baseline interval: 25.6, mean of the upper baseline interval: 29.5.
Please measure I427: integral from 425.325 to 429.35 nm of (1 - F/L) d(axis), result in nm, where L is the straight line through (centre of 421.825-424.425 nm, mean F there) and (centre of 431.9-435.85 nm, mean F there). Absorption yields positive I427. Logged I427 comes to 0.292 nm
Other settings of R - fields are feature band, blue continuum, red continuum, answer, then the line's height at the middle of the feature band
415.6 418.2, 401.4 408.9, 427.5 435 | 0.14 mag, 29.4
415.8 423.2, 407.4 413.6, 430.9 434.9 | 0.21 mag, 31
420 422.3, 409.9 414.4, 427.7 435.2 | 0.16 mag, 29.8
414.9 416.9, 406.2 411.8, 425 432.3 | 0.07 mag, 29.1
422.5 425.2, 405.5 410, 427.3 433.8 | 0.19 mag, 30.2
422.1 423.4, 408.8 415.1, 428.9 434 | 0.20 mag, 30.3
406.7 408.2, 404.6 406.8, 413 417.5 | -0.08 mag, 27.3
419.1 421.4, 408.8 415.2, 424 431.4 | 0.09 mag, 27.9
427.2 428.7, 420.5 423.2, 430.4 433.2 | 0.10 mag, 29.9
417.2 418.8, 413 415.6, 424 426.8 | 0.08 mag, 26.9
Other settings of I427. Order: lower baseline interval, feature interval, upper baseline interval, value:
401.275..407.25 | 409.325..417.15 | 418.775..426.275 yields -0.46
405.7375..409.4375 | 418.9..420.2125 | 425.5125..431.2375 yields 0.12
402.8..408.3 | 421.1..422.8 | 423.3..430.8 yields 0.10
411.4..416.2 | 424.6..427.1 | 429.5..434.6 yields 0.40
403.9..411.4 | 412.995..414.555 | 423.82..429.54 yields 0.05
